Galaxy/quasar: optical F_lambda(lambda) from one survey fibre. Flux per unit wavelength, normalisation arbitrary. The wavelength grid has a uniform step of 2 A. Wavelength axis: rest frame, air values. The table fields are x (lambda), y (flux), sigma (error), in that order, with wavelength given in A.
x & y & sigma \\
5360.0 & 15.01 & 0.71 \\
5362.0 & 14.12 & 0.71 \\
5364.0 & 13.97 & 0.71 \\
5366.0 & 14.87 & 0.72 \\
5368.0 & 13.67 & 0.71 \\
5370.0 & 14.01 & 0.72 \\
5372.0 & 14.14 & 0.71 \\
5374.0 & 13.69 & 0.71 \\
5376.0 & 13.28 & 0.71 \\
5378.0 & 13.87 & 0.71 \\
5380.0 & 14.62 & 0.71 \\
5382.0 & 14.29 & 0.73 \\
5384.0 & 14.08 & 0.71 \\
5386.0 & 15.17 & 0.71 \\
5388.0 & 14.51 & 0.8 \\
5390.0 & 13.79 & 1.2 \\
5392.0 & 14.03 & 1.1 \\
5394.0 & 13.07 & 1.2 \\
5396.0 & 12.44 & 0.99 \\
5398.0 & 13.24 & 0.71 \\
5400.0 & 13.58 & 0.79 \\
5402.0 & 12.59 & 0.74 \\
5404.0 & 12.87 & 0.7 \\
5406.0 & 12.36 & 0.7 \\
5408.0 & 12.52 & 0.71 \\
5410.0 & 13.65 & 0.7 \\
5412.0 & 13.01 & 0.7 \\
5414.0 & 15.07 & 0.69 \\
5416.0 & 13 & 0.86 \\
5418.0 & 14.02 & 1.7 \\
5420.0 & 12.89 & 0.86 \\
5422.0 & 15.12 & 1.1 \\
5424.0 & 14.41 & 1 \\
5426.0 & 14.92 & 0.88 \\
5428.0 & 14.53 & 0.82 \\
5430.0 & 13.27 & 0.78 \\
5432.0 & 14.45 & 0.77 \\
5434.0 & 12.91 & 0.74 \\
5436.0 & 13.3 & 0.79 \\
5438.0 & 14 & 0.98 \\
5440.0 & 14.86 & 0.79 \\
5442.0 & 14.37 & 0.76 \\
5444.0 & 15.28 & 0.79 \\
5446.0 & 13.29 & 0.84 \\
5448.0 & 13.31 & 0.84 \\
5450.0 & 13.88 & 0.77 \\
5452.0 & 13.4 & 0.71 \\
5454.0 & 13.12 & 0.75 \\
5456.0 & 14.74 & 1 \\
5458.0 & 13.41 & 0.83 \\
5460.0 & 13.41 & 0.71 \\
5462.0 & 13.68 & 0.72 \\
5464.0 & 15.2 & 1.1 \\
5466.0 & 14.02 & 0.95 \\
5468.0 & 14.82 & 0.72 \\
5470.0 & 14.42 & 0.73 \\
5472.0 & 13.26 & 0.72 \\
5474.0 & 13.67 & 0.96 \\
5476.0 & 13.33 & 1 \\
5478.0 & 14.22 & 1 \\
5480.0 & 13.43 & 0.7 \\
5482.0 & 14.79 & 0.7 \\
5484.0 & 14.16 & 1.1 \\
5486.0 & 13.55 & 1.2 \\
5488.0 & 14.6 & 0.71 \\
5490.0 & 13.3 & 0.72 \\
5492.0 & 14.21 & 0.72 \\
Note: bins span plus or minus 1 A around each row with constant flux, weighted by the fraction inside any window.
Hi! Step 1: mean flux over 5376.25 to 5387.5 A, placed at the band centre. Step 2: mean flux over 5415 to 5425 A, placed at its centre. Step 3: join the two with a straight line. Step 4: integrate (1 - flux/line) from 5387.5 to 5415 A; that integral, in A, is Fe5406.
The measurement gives 1.5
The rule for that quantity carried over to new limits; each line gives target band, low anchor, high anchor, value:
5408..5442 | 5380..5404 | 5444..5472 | -0.3 A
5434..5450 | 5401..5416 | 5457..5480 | -0.5 A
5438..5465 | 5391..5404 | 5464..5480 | -0.5 A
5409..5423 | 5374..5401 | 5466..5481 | 0.0 A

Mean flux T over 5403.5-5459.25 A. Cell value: 13.8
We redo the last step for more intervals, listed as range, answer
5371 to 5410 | 13.6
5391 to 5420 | 13.2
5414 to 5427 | 14.1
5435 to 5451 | 14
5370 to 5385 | 14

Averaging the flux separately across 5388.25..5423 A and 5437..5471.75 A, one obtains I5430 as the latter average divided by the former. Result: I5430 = 1.0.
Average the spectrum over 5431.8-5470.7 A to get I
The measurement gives 14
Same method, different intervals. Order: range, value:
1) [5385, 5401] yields 13.7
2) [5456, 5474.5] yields 14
